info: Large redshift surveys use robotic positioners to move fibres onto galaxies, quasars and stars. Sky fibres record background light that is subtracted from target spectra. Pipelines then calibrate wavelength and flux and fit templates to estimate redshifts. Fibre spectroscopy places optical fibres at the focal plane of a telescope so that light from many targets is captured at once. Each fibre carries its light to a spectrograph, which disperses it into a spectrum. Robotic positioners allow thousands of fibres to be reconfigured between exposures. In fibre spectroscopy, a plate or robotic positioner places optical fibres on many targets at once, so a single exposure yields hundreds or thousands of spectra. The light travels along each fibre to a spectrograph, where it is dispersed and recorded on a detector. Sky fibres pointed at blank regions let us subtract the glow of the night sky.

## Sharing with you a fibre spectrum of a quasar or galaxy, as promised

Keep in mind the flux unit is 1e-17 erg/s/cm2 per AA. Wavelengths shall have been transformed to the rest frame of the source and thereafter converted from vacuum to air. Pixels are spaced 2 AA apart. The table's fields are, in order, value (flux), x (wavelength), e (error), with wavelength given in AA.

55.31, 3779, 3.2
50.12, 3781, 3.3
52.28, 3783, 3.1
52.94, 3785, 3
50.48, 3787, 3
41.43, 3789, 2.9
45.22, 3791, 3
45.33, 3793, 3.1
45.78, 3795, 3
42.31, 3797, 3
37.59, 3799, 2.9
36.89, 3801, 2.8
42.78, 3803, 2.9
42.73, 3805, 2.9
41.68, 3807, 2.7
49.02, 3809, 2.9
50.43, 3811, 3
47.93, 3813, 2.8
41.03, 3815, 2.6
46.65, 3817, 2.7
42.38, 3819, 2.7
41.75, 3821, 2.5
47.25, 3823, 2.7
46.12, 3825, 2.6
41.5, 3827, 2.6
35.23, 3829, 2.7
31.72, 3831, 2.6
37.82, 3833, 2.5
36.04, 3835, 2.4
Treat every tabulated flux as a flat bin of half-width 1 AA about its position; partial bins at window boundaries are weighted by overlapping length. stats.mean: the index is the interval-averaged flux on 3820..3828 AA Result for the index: 44.2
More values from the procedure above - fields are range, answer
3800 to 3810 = 42.6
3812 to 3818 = 45.2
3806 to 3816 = 46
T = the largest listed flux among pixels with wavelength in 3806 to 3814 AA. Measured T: 50.43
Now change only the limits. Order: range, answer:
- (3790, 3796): 45.78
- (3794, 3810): 49.02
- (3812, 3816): 47.93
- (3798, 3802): 37.59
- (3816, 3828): 47.25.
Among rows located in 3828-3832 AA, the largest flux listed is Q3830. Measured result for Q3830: 35.23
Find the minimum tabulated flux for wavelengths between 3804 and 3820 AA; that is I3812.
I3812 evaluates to 41.03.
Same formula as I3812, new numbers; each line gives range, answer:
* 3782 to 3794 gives 41.43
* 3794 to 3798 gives 42.31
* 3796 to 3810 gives 36.89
